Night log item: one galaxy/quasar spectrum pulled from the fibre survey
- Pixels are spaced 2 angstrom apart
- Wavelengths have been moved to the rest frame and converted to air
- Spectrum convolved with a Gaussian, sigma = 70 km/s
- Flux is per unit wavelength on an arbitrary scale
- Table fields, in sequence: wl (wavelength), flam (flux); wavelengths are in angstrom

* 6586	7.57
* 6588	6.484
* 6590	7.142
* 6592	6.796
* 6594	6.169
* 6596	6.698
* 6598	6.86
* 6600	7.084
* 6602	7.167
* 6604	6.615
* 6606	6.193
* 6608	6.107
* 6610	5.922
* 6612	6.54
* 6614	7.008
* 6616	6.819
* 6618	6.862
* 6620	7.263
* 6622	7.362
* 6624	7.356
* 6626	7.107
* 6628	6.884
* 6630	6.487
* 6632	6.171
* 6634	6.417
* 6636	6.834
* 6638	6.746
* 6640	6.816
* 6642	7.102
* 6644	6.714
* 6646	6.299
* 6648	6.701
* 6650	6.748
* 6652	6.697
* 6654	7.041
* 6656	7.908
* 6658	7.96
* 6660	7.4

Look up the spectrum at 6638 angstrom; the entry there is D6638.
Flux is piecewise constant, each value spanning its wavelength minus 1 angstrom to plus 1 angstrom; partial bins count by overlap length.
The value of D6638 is 6.746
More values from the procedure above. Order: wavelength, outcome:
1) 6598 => 6.86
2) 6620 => 7.263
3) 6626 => 7.107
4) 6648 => 6.701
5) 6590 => 7.142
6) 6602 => 7.167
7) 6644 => 6.714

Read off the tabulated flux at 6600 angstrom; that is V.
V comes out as 7.084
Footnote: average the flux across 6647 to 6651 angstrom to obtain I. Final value 6.72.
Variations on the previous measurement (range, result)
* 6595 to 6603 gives 6.95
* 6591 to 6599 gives 6.63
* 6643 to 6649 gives 6.57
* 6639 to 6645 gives 6.88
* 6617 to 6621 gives 7.06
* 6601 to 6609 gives 6.52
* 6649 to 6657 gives 7.1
